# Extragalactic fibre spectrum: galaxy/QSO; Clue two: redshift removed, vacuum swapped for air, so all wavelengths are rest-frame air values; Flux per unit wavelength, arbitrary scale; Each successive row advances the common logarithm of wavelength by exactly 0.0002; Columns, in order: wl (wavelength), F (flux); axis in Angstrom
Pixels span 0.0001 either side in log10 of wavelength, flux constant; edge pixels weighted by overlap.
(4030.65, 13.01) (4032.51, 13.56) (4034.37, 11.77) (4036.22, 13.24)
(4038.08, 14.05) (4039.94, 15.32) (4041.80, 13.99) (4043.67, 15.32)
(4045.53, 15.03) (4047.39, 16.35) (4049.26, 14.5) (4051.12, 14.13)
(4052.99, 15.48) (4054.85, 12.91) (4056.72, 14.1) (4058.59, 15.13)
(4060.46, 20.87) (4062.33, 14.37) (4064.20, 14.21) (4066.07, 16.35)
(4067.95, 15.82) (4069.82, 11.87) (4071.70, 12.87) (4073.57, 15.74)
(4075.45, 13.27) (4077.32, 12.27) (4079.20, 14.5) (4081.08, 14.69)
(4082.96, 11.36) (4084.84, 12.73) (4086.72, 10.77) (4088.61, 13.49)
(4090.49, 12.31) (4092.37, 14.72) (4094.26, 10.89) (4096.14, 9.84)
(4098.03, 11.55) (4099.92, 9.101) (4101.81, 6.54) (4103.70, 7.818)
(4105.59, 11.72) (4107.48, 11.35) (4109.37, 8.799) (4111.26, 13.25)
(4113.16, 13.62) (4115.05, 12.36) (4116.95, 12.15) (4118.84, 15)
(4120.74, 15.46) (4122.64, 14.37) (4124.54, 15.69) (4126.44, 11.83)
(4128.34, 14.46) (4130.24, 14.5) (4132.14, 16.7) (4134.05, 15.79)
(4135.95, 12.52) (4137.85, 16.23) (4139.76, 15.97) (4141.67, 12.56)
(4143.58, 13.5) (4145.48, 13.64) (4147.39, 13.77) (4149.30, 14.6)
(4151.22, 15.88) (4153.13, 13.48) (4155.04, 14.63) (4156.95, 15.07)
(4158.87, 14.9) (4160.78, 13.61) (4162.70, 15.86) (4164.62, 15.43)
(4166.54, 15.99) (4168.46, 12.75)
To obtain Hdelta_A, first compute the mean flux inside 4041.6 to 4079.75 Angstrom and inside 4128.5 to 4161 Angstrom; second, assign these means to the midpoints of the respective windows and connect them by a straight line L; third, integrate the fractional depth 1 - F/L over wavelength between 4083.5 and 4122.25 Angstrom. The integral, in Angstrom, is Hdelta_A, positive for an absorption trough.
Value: 7.8 Angstrom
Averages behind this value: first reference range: 14.7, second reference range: 14.6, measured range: 11.7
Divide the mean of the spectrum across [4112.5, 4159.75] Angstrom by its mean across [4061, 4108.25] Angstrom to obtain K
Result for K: 1.15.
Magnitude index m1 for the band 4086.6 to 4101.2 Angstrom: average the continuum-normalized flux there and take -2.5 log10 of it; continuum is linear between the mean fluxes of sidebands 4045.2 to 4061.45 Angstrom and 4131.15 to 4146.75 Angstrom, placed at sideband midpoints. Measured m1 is 0.290 mag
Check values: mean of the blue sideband 15.4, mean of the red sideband 14.6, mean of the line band 11.5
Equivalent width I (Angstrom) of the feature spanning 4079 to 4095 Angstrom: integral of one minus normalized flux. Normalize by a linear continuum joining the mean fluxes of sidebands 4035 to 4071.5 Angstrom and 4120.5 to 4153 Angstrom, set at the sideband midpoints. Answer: 2.1 Angstrom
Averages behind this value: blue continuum 14.8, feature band 12.8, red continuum 14.5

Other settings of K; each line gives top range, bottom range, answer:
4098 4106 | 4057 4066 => 0.56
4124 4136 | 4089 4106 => 1.38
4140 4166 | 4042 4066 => 0.95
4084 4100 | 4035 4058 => 0.82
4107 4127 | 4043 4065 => 0.86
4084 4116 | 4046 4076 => 0.75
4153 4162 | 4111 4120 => 1.09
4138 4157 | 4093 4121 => 1.28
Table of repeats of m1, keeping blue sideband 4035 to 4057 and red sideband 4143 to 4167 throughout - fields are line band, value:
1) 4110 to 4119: 0.128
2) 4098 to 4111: 0.453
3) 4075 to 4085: 0.109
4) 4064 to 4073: 0.019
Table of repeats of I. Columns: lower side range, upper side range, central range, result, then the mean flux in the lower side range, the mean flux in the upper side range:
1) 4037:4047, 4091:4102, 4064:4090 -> -2.8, 14.8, 10.8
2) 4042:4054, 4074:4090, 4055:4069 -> -1.4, 15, 13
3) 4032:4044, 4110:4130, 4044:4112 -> 3.5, 13.8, 13.8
